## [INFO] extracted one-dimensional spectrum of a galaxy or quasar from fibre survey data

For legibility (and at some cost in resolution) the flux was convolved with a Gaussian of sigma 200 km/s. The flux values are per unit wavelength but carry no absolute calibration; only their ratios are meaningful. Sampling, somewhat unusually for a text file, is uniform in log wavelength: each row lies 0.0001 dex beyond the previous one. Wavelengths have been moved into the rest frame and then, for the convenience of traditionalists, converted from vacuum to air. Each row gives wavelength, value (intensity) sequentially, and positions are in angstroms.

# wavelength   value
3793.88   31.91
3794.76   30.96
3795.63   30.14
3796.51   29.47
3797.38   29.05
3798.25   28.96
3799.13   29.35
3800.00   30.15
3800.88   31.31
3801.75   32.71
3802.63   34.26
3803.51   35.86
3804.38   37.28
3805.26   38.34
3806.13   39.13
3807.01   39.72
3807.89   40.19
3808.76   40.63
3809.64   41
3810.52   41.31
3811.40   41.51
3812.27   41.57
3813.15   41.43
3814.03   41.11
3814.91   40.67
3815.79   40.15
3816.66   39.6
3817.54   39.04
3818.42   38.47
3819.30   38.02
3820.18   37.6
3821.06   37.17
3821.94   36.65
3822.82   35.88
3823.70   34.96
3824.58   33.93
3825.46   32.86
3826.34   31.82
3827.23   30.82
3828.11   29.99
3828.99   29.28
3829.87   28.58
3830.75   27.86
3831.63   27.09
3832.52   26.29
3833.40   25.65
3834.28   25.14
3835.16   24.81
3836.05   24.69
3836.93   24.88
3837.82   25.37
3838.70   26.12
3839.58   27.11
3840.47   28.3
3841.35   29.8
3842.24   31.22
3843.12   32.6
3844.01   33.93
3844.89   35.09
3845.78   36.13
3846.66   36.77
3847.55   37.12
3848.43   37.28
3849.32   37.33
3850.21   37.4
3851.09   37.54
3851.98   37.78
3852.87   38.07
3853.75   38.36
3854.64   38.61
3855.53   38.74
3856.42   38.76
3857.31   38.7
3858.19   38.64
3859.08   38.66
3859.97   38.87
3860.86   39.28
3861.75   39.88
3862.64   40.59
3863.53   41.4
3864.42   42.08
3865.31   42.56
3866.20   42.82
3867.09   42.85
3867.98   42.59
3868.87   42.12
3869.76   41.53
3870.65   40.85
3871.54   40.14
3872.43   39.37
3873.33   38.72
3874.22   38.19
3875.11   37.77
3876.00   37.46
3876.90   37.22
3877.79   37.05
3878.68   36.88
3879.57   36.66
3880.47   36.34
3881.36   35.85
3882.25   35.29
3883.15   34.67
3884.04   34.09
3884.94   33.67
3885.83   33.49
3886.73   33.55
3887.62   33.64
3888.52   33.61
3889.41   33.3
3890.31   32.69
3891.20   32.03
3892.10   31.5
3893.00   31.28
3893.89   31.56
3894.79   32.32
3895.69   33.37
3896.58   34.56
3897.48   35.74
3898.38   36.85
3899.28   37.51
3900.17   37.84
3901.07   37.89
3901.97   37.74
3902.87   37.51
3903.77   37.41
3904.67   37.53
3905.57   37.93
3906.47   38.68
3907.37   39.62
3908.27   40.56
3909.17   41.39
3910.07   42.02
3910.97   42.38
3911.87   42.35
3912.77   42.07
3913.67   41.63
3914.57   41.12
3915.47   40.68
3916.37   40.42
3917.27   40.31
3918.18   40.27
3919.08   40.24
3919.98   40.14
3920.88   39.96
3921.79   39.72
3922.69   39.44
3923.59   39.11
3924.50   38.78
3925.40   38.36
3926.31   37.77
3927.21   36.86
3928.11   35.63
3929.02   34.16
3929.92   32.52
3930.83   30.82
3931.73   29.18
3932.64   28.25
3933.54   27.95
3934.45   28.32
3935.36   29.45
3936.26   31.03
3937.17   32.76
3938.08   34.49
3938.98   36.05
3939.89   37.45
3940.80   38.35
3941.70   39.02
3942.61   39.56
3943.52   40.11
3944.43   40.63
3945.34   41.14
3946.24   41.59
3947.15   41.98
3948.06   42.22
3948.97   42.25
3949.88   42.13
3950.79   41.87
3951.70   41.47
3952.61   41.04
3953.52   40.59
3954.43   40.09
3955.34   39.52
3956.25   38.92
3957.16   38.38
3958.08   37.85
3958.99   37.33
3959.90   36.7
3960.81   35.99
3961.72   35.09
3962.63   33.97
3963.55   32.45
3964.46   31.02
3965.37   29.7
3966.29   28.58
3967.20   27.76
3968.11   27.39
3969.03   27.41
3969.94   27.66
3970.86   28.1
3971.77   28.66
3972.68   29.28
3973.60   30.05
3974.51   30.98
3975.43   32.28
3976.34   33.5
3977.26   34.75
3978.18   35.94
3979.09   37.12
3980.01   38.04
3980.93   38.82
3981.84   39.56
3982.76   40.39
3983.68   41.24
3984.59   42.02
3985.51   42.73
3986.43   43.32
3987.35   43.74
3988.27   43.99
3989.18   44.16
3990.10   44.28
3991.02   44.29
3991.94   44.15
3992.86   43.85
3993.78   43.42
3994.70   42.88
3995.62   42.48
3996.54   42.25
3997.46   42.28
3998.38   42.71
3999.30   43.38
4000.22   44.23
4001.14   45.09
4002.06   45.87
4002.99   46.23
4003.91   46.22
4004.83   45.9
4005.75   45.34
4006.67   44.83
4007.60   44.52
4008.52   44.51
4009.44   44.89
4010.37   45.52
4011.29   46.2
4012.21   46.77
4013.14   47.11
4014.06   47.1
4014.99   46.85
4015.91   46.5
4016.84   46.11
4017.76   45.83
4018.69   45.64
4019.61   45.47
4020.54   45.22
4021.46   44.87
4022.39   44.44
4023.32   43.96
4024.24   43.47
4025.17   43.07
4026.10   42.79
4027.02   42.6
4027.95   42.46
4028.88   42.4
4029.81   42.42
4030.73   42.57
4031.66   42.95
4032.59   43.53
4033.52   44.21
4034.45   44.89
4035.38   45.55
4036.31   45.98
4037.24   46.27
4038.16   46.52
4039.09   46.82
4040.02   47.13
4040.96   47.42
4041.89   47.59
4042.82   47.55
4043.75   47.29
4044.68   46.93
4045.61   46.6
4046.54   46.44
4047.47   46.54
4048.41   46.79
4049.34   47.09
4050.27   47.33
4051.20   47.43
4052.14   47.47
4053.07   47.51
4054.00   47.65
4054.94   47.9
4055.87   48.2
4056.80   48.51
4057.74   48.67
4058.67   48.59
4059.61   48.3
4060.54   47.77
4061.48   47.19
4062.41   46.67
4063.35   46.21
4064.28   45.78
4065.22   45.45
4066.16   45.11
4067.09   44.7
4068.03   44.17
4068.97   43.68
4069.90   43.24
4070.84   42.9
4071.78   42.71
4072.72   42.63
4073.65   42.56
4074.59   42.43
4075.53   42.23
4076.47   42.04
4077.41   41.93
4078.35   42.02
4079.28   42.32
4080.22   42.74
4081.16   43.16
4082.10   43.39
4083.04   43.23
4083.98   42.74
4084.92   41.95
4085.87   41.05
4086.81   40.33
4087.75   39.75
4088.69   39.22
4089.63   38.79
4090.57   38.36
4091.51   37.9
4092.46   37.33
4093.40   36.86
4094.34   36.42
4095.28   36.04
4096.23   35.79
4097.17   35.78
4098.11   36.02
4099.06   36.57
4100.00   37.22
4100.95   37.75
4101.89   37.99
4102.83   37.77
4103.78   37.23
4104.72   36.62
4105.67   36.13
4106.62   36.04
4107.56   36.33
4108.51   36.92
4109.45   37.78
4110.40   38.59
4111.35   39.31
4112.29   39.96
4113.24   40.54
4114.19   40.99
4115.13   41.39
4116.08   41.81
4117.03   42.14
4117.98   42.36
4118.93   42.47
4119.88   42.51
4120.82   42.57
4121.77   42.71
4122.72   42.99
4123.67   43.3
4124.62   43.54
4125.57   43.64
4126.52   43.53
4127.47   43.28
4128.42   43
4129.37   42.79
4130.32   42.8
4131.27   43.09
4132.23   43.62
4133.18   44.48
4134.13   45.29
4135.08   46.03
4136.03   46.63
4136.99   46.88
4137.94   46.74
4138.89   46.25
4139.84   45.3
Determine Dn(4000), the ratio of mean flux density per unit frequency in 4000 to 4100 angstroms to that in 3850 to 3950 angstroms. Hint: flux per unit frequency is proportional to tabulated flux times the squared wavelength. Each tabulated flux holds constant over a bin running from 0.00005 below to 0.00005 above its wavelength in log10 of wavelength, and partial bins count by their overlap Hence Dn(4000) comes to 1.3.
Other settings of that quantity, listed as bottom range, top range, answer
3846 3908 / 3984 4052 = 1.29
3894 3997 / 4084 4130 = 1.15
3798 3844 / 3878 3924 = 1.15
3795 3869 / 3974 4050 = 1.36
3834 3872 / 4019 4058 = 1.39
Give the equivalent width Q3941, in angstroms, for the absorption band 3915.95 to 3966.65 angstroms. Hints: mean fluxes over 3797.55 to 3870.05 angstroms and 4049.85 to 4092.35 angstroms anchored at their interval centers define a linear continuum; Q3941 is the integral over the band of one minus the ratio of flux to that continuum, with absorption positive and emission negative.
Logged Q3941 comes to 3.1 angstroms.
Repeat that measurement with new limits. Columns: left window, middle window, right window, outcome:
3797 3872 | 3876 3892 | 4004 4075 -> 1.4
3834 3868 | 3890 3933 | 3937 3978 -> -1.9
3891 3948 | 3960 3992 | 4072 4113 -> 1.9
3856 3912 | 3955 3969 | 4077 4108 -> 1.6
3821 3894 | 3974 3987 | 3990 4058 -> 1.4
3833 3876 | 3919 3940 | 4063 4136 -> 1.6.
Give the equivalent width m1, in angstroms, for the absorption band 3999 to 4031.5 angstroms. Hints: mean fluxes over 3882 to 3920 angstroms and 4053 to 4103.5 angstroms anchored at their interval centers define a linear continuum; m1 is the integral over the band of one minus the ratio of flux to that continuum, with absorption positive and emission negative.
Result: -3.62 angstroms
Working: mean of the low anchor 37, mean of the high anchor 42.2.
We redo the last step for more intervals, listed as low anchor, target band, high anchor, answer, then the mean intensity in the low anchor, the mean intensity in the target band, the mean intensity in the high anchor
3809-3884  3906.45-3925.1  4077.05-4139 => -1.64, 36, 40.6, 40.8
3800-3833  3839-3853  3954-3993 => 0.61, 36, 34.4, 36.2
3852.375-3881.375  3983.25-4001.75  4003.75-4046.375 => 0.30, 39.4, 43.4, 45.3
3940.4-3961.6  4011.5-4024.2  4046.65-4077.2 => -0.69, 39.9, 45.8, 45.8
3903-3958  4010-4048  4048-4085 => -1.89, 38.3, 45.4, 45.1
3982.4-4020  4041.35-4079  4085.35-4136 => -3.23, 44.5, 45.8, 40.1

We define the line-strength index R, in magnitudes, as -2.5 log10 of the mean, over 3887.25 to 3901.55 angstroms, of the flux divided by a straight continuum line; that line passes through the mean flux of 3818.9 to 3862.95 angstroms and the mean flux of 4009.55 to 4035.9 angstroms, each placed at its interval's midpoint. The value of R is 0.08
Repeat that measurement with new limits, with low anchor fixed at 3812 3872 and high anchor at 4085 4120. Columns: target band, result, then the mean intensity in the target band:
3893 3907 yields 0.002 mag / 36.2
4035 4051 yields -0.232 mag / 46.9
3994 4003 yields -0.168 mag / 43.6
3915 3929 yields -0.073 mag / 39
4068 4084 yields -0.122 mag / 42.8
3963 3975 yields 0.258 mag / 29.2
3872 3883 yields -0.035 mag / 37.1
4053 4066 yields -0.238 mag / 47.4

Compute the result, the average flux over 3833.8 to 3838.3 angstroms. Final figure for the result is 25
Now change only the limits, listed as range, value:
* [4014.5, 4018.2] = 46.3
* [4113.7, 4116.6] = 41.4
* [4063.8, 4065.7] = 45.6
